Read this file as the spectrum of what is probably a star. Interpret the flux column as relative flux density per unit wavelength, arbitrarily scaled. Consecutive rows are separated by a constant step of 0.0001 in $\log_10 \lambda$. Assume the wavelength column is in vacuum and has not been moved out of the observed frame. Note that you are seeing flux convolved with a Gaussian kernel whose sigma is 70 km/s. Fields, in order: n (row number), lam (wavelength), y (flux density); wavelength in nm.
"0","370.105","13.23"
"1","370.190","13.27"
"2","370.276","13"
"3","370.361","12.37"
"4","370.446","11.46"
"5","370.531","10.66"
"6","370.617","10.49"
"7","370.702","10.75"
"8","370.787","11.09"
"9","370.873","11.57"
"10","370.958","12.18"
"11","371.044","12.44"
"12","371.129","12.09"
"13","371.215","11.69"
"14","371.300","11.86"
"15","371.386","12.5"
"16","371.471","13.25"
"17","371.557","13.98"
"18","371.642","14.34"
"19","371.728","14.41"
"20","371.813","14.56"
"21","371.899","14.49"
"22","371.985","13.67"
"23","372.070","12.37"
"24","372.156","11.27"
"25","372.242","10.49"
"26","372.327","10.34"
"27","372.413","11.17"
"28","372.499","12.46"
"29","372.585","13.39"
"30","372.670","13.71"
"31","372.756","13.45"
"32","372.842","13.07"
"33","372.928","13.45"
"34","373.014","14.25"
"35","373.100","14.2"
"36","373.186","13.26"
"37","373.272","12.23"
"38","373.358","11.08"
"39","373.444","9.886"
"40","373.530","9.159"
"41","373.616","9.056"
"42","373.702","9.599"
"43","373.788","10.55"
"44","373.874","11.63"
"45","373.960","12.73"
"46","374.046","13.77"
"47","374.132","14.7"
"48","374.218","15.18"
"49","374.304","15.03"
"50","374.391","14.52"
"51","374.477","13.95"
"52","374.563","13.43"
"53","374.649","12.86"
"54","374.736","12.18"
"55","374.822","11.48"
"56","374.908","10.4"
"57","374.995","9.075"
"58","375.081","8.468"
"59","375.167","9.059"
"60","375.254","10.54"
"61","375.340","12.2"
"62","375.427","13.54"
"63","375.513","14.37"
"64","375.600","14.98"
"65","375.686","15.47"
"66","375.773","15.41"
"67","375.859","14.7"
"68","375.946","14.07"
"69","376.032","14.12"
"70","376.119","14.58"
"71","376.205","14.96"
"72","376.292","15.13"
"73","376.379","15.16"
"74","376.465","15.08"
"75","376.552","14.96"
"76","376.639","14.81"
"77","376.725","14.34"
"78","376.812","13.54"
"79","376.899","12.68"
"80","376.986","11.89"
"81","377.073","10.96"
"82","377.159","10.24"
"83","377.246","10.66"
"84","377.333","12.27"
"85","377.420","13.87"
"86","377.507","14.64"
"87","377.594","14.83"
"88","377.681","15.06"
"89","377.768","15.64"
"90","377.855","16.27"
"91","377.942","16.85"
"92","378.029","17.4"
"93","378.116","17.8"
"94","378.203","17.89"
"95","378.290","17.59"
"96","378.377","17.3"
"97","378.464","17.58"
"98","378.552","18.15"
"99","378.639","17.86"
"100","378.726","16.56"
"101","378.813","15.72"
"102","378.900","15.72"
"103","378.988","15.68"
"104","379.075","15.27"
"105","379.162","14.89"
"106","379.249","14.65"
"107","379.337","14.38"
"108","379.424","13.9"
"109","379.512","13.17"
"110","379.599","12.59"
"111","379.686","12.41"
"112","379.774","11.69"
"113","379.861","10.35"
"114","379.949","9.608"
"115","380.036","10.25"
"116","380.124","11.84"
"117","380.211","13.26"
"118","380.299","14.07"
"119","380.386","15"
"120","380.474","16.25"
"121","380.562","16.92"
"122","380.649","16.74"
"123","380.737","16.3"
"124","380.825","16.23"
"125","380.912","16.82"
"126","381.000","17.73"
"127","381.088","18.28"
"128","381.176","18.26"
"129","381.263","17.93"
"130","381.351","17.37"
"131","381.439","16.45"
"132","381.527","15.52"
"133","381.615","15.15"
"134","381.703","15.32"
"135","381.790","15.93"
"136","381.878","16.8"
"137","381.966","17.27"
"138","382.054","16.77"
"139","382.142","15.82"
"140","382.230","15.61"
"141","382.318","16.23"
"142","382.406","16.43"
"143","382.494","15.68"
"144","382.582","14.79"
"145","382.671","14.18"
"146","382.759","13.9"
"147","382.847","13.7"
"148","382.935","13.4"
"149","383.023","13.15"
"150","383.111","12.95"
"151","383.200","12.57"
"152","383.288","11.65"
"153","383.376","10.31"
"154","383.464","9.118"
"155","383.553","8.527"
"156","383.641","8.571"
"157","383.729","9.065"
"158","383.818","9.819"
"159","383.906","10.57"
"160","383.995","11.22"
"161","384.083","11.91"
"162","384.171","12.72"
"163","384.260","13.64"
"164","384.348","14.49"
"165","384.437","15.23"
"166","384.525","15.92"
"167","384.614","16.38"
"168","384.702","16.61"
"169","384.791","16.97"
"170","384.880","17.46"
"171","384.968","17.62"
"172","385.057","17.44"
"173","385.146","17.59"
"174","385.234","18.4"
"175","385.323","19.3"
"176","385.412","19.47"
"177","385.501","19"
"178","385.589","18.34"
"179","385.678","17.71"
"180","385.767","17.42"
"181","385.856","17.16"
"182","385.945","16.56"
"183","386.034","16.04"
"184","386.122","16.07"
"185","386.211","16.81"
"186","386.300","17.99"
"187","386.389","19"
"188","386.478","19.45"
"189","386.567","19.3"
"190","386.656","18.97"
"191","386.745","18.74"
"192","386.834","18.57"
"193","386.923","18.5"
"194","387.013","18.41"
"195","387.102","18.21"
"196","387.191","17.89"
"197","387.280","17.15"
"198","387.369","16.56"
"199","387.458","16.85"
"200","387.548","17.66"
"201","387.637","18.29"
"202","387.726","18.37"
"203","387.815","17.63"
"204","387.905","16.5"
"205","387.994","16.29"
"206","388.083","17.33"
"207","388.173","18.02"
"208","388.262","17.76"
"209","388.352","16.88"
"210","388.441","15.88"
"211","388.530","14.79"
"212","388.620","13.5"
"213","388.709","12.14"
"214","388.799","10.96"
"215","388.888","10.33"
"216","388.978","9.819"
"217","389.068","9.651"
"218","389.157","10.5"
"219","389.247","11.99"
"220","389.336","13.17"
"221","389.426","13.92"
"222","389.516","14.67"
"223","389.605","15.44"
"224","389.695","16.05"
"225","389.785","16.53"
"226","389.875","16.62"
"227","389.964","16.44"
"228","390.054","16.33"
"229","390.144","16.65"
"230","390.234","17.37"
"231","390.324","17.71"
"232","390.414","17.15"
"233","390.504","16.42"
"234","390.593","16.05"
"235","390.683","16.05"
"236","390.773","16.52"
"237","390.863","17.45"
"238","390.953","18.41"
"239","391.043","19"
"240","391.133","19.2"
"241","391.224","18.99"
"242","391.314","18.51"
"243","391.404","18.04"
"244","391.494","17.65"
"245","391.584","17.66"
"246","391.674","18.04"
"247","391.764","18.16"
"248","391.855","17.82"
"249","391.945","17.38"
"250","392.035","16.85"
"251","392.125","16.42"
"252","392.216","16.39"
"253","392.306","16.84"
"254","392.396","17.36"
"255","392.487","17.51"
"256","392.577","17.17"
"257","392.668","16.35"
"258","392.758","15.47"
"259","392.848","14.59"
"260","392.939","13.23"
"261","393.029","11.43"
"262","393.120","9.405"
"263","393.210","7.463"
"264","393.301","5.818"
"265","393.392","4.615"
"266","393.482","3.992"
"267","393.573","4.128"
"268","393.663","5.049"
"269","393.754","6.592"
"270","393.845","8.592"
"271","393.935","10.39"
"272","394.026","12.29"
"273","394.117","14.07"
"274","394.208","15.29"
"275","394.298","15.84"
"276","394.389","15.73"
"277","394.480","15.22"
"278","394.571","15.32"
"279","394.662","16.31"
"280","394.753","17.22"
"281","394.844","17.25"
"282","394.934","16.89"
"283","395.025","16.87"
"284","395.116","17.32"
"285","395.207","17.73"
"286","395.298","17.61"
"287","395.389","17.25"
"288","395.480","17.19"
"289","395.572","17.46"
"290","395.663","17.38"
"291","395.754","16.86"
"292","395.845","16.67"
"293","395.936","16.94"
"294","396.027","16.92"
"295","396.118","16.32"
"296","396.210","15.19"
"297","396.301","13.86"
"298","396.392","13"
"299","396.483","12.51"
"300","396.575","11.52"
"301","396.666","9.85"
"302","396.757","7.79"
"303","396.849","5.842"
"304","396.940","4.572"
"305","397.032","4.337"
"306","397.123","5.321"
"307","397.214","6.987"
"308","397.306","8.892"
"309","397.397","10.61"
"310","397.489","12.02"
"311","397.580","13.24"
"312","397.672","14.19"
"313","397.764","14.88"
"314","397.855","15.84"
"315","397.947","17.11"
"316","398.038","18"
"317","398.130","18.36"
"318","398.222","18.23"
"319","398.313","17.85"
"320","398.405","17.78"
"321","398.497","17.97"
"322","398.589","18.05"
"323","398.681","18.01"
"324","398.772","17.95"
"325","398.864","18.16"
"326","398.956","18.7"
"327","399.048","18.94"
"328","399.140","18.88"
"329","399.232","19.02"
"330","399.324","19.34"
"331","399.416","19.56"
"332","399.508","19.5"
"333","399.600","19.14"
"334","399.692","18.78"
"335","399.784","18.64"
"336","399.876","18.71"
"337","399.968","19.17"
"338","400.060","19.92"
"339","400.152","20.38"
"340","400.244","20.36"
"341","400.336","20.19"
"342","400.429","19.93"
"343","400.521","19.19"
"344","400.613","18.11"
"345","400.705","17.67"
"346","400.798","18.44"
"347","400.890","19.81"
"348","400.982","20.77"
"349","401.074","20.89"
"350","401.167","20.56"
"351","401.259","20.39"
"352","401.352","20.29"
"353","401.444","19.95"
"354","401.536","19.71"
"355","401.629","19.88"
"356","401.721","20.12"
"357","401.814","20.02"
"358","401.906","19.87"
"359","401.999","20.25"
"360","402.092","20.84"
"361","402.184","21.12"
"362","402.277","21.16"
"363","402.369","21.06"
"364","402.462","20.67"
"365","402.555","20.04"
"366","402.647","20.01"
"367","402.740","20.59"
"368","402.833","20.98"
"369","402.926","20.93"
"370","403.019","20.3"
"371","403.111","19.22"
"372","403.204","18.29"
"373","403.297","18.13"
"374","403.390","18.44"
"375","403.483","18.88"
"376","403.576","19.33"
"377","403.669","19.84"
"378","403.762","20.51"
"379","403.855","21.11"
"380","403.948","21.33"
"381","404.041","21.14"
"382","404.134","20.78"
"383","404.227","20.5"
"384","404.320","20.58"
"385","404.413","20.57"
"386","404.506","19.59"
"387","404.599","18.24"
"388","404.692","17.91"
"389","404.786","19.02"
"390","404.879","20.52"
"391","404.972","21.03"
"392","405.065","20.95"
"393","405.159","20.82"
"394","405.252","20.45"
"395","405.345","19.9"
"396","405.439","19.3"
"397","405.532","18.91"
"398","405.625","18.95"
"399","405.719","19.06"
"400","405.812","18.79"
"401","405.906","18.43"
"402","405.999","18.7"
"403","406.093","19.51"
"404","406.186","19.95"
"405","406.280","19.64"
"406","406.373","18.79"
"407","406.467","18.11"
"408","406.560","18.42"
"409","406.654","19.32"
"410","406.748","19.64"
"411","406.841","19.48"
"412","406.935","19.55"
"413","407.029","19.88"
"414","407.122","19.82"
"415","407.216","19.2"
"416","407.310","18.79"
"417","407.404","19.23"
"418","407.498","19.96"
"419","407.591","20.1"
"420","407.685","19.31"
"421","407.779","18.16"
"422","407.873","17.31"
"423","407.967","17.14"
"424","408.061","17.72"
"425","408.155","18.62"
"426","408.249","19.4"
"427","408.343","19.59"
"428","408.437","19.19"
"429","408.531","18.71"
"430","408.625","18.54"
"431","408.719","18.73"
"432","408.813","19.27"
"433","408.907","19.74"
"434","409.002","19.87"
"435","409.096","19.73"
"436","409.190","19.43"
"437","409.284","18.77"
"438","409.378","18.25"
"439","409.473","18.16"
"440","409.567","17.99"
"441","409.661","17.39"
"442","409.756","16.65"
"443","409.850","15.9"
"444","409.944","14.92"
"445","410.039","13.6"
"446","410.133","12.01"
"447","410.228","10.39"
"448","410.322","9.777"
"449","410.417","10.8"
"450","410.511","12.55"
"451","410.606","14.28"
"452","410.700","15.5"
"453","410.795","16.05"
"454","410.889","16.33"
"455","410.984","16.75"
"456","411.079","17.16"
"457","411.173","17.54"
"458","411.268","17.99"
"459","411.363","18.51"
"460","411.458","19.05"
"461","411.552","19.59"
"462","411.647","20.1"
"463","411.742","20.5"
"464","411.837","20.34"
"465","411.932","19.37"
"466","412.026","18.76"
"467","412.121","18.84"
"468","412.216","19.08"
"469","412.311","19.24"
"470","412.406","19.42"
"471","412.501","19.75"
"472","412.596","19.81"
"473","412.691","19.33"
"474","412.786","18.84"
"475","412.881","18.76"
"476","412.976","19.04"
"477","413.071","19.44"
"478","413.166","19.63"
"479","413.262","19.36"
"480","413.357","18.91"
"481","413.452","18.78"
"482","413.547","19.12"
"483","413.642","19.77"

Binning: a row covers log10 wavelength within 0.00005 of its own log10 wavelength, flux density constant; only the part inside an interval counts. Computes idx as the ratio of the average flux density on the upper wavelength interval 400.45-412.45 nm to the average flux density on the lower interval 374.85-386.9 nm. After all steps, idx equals 1.26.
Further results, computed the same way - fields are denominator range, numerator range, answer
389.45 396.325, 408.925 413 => 1.14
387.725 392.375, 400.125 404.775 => 1.25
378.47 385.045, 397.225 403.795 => 1.29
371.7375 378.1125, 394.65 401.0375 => 1.23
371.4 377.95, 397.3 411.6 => 1.42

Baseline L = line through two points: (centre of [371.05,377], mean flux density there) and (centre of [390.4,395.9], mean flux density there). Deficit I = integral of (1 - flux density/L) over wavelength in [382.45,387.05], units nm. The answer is -0.40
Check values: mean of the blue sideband 12.9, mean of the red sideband 15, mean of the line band 15.4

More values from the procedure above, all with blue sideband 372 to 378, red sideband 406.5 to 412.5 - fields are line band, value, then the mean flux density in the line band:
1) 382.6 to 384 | 0.264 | 11.5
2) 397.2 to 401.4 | -0.371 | 17.9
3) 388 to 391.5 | -0.125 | 15.6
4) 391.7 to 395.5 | 0.416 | 13.9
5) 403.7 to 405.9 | -0.353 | 20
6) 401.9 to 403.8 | -0.347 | 20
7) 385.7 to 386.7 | -0.215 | 17.7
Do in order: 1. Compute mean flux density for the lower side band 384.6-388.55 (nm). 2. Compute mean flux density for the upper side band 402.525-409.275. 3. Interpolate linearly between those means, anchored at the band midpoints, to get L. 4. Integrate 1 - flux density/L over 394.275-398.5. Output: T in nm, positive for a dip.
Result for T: 0.95 nm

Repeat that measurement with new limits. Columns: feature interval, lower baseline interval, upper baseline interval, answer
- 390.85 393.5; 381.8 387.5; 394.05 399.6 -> 0.01 nm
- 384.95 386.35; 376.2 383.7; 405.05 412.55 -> -0.21 nm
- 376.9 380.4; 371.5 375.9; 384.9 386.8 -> 0.10 nm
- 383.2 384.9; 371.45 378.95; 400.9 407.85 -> 0.32 nm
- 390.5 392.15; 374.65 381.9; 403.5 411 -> -0.14 nm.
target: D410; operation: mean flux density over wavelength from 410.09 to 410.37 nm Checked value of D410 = 10.7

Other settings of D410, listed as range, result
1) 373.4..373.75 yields 9.45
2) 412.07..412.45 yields 19.1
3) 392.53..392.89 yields 15.9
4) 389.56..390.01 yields 16.2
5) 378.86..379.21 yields 15.4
